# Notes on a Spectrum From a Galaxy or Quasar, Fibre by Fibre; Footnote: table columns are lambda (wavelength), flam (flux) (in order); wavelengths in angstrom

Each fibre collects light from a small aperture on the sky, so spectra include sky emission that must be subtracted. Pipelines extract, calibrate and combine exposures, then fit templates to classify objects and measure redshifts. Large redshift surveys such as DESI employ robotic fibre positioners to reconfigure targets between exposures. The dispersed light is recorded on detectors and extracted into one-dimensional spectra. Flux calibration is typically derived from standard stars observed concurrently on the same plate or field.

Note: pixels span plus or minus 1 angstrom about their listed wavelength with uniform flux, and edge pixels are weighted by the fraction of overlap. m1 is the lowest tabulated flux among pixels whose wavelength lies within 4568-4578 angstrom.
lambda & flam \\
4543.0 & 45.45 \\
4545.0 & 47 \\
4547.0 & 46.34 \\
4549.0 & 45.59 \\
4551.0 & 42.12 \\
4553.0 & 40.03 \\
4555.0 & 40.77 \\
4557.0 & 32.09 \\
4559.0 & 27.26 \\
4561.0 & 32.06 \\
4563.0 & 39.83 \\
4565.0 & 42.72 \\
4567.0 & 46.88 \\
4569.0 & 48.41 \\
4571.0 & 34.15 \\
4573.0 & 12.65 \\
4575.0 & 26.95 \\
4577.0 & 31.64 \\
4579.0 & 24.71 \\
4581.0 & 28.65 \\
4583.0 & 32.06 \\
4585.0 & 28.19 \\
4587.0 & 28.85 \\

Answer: 12.65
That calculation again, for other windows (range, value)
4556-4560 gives 27.26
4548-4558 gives 32.09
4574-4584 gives 24.71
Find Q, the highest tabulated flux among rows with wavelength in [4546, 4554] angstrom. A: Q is 46.34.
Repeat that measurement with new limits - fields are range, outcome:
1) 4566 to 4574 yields 48.41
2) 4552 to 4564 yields 40.77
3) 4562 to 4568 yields 46.88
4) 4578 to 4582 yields 28.65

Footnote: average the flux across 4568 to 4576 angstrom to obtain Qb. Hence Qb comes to 30.5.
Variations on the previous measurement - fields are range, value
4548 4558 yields 40.1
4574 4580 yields 27.8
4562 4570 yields 44.5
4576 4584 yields 29.3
